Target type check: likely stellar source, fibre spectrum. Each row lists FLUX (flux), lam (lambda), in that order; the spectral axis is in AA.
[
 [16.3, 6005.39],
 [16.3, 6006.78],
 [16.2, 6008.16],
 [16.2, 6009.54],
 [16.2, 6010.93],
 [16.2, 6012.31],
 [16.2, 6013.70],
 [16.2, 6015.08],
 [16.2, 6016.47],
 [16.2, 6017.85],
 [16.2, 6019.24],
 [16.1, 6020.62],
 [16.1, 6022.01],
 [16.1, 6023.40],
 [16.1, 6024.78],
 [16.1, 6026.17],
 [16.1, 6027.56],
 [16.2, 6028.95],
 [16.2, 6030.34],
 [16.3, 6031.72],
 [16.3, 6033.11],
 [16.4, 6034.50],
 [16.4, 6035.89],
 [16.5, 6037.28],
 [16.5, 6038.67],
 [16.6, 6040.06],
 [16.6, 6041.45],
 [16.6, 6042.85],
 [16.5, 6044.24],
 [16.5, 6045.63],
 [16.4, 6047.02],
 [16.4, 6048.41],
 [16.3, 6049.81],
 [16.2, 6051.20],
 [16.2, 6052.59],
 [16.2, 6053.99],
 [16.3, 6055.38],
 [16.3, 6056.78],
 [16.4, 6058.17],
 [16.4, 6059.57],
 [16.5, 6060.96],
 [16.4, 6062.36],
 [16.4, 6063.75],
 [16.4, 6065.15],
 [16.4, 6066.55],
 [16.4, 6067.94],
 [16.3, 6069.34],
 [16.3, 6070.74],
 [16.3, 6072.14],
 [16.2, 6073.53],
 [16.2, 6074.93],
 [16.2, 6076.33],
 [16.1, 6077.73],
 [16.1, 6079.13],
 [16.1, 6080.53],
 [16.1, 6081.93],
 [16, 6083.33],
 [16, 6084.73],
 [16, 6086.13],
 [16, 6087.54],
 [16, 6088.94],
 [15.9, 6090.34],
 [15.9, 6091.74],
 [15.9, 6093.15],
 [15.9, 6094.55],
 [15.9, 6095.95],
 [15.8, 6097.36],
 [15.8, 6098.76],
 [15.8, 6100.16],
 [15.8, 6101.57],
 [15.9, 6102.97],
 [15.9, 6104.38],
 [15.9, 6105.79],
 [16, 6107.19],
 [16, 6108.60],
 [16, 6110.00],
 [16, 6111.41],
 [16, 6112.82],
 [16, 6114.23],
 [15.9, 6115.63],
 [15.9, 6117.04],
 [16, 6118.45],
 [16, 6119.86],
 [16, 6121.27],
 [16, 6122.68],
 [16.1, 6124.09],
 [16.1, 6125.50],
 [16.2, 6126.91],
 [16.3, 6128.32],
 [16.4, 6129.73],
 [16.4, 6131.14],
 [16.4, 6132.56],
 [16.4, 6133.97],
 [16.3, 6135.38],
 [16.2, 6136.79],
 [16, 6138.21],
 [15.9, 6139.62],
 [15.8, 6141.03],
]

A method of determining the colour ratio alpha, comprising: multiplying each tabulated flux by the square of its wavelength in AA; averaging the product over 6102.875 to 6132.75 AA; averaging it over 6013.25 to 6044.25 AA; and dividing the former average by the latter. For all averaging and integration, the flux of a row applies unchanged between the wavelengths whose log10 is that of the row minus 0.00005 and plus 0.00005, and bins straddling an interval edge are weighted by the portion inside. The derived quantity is 1.02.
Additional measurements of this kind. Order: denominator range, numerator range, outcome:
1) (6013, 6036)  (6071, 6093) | 1.01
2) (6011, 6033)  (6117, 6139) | 1.04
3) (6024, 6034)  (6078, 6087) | 1.01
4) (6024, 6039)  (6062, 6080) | 1.01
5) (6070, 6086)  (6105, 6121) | 1.00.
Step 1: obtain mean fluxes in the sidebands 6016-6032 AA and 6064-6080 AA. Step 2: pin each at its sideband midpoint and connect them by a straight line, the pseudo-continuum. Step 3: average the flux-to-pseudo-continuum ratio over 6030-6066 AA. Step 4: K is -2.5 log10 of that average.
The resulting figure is -0.01 mag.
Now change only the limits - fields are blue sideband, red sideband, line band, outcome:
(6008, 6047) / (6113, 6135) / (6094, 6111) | 0.02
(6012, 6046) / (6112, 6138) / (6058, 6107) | 0.01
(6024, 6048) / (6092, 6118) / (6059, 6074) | -0.01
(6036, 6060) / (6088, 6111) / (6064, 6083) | -0.01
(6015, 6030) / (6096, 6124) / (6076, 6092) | 0.00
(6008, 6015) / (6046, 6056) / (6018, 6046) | 0.00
